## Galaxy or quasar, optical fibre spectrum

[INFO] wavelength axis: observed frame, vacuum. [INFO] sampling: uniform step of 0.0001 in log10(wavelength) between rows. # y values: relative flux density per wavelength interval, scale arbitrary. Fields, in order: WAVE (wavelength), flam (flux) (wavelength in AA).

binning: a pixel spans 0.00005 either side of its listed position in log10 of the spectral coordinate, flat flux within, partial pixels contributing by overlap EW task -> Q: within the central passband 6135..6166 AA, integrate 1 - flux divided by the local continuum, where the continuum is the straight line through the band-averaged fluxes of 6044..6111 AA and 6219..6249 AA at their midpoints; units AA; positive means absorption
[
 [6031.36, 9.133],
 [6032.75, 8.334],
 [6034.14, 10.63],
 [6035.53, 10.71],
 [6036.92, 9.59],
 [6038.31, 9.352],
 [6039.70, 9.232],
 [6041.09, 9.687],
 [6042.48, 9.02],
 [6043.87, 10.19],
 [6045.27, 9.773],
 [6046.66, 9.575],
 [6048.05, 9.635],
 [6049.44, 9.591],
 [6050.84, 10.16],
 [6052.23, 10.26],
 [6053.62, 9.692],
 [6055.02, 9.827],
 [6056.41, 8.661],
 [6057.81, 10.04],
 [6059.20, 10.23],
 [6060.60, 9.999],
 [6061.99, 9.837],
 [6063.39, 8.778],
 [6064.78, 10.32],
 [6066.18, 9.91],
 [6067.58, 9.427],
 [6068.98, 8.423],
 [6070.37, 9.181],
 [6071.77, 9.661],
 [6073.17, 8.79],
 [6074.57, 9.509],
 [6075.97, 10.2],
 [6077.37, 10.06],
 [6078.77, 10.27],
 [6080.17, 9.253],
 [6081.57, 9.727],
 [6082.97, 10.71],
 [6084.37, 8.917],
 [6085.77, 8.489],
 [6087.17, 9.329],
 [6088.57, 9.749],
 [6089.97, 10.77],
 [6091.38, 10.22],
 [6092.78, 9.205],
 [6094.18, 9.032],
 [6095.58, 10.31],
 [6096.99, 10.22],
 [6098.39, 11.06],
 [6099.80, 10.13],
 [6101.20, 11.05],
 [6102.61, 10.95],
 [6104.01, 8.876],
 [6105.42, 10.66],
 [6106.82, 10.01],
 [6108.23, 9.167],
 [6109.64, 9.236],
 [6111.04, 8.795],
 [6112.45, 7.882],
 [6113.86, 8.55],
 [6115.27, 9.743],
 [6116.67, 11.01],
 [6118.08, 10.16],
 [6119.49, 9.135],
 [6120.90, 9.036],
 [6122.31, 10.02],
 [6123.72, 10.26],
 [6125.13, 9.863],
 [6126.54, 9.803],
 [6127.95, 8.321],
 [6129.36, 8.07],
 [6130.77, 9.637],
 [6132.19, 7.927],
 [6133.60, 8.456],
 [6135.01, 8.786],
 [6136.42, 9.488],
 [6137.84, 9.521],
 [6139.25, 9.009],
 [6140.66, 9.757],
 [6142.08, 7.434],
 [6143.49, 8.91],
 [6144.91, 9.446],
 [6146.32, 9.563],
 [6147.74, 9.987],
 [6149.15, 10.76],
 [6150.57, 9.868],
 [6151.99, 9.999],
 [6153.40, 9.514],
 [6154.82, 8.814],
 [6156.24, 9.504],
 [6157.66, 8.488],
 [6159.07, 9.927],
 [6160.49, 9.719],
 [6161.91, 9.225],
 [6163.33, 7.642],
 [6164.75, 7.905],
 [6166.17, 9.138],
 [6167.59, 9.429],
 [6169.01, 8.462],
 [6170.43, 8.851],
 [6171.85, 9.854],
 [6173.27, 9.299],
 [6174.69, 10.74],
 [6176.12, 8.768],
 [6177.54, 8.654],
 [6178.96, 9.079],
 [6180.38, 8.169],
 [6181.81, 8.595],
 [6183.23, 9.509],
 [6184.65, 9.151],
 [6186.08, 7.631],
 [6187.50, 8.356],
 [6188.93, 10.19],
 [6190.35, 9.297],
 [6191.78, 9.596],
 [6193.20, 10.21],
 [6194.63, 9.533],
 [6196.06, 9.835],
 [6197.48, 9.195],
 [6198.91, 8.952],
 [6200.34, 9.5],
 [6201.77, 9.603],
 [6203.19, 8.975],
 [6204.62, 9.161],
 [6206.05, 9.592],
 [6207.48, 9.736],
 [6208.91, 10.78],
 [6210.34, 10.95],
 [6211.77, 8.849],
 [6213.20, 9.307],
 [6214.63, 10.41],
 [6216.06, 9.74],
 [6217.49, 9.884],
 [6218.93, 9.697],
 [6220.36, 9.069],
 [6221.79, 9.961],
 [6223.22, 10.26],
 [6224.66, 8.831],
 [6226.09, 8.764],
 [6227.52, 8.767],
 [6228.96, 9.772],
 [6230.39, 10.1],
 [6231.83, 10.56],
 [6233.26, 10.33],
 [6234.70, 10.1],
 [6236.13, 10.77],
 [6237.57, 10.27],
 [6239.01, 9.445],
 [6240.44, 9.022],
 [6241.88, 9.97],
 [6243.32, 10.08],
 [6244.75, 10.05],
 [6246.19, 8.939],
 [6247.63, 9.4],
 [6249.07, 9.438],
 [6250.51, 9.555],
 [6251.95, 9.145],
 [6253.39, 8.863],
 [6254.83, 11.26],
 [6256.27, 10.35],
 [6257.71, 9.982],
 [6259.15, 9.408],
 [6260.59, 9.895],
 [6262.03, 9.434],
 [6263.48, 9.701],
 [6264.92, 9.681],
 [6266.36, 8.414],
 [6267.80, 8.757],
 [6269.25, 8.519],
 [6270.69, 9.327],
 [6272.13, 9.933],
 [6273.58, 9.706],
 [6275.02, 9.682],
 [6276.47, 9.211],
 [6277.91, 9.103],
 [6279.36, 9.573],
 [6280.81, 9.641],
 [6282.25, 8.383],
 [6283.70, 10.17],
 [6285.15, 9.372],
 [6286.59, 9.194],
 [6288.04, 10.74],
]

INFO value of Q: 1.56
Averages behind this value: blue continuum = 9.76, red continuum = 9.72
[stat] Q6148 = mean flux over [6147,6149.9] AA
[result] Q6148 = 10.3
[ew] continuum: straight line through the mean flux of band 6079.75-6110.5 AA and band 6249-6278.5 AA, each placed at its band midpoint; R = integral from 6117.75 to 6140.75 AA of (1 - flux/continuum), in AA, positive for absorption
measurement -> 1.3 AA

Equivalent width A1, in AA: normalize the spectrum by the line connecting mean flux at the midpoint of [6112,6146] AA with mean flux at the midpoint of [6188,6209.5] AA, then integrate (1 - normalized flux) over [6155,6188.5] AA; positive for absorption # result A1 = 1.7 AA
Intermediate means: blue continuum 9.19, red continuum 9.59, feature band 8.97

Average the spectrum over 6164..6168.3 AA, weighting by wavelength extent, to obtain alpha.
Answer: 8.81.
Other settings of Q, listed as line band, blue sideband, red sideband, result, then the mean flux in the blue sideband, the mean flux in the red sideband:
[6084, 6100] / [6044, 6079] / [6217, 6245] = -0.2 AA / 9.67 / 9.78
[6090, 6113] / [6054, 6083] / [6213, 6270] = -0.5 AA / 9.63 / 9.65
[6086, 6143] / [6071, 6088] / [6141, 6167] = -0.6 AA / 9.57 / 9.22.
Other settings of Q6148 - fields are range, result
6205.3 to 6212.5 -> 9.97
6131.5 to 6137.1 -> 8.67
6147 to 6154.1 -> 10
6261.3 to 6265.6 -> 9.6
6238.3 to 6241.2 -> 9.25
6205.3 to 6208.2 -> 9.65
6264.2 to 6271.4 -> 8.94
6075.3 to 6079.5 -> 10.2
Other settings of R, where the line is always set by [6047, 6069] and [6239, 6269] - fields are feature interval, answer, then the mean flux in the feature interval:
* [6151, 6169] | 1.0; 9.09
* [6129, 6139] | 0.8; 8.87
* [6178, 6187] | 0.9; 8.68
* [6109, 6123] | 0.4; 9.36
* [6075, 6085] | -0.2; 9.87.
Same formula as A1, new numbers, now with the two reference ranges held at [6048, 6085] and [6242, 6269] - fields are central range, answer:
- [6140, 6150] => 0.2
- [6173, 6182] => 0.5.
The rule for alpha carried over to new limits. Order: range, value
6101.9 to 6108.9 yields 9.93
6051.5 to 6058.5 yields 9.7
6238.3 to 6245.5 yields 9.72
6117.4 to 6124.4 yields 9.72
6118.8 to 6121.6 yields 9.08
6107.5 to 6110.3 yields 9.18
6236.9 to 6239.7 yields 9.84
